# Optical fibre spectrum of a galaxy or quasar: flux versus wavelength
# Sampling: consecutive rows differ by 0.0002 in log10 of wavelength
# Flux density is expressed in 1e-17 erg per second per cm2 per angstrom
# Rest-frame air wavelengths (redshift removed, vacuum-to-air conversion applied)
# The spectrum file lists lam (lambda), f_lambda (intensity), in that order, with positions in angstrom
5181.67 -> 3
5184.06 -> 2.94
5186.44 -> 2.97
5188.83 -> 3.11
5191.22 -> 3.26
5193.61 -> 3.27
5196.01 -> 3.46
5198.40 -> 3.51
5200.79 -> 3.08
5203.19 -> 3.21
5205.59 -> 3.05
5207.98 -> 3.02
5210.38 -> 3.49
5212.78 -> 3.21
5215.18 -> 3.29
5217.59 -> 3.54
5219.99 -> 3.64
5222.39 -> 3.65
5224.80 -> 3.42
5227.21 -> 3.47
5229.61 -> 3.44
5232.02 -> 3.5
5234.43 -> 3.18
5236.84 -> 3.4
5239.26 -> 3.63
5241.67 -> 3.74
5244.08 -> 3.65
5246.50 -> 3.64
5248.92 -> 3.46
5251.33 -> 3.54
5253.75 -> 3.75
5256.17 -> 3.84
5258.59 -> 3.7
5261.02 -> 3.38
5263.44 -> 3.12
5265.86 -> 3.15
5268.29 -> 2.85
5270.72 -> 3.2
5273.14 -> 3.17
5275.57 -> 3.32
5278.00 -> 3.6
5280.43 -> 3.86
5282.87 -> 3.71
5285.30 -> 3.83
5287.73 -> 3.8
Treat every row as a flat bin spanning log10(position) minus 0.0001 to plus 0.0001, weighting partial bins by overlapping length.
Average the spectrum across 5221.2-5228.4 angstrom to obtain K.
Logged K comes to 3.51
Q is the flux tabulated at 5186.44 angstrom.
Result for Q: 2.97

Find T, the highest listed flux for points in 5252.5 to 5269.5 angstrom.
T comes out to 3.84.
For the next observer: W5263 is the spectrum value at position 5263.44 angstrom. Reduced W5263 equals 3.12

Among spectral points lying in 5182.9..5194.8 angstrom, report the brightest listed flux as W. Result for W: 3.27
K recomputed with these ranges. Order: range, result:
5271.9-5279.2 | 3.37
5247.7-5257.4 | 3.65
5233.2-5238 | 3.29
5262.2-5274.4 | 3.1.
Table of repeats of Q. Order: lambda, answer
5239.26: 3.63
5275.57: 3.32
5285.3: 3.83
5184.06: 2.94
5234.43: 3.18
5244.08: 3.65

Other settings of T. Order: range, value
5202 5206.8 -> 3.21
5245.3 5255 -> 3.75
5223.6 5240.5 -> 3.63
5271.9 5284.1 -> 3.86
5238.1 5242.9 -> 3.74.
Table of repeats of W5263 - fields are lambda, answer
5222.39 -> 3.65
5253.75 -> 3.75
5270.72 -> 3.2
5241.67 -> 3.74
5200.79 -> 3.08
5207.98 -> 3.02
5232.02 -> 3.5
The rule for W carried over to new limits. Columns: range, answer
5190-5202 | 3.51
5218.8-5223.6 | 3.65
